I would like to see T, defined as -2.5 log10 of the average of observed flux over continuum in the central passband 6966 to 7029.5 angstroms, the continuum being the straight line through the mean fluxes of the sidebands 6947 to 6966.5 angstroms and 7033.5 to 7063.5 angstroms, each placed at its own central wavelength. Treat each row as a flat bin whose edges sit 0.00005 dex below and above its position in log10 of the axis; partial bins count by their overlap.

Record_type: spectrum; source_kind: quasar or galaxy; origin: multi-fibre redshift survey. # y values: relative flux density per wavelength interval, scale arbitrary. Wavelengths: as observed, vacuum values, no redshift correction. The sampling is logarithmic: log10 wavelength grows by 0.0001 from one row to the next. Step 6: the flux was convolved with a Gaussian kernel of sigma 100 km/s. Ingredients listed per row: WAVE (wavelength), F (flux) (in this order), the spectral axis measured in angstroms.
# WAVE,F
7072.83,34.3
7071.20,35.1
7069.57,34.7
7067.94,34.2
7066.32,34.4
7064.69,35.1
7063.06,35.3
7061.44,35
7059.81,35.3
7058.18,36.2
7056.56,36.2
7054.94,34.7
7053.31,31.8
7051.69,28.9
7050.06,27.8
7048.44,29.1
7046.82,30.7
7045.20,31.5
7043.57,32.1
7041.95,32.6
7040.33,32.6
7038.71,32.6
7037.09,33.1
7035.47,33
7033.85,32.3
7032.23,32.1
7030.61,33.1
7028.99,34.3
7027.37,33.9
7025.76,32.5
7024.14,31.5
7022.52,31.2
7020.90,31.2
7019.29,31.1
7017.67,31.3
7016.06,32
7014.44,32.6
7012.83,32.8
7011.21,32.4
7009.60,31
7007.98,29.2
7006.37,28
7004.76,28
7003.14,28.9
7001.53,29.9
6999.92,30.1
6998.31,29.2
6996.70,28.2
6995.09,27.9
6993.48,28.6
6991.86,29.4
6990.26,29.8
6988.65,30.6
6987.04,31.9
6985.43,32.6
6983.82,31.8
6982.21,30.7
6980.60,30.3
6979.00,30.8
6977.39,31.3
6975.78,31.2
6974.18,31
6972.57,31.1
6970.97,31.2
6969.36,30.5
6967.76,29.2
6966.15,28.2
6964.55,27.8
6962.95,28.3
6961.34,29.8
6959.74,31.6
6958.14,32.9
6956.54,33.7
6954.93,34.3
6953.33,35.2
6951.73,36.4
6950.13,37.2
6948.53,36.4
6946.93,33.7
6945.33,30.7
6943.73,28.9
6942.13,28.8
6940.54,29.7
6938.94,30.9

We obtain 0.07 mag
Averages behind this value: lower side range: 32.8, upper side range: 32.7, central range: 30.7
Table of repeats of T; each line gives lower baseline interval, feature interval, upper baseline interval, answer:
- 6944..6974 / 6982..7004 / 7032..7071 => 0.09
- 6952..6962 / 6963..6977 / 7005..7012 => 0.08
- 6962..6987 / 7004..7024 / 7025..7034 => 0.05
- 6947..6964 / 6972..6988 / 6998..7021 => 0.03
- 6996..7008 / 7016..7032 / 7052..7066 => -0.04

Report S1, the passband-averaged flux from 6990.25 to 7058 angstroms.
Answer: 31.2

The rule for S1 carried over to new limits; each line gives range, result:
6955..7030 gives 30.7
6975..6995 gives 30.6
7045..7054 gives 29.9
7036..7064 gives 32.7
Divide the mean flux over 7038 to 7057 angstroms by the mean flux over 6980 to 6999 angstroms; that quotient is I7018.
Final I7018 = 1.05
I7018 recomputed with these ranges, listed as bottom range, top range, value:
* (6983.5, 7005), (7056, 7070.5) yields 1.18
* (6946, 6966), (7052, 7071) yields 1.05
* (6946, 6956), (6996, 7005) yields 0.82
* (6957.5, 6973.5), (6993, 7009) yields 0.96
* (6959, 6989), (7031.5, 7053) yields 1.03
